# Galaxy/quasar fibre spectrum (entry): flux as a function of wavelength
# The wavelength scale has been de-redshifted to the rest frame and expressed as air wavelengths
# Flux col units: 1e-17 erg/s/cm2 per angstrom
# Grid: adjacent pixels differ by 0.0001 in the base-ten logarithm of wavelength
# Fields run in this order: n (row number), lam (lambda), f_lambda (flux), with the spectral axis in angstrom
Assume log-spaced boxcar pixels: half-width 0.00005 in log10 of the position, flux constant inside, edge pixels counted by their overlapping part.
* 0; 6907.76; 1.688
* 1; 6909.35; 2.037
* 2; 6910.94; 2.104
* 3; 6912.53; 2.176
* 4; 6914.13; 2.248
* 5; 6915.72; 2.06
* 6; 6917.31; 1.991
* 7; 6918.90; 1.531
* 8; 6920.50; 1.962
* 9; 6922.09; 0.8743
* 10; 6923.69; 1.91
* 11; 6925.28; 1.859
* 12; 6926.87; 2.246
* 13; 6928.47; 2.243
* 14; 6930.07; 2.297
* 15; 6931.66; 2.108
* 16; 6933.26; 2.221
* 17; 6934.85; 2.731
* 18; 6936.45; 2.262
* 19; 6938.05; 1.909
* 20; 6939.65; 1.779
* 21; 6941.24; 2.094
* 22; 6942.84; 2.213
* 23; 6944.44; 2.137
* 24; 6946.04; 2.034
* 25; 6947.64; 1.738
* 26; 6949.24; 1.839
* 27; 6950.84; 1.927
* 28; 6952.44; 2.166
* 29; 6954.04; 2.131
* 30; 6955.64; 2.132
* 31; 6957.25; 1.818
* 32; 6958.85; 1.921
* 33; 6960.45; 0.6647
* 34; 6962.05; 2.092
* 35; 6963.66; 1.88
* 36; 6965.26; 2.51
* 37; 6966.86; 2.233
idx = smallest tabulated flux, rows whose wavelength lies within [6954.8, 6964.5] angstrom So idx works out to 0.6647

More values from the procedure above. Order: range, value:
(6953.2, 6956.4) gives 2.131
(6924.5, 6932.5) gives 1.859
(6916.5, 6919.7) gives 1.531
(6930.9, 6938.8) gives 1.909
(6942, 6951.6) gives 1.738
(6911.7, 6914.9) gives 2.176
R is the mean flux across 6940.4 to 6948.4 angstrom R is 2.04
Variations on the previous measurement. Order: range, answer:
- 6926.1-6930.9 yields 2.26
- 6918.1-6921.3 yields 1.75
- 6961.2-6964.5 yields 1.97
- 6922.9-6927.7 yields 2.01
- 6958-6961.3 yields 1.32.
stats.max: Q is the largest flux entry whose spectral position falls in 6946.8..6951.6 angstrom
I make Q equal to 1.927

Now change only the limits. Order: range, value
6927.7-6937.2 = 2.731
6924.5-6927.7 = 2.246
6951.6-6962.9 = 2.166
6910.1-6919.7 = 2.248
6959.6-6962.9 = 2.092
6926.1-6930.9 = 2.297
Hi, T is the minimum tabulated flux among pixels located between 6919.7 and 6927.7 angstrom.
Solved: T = 0.8743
